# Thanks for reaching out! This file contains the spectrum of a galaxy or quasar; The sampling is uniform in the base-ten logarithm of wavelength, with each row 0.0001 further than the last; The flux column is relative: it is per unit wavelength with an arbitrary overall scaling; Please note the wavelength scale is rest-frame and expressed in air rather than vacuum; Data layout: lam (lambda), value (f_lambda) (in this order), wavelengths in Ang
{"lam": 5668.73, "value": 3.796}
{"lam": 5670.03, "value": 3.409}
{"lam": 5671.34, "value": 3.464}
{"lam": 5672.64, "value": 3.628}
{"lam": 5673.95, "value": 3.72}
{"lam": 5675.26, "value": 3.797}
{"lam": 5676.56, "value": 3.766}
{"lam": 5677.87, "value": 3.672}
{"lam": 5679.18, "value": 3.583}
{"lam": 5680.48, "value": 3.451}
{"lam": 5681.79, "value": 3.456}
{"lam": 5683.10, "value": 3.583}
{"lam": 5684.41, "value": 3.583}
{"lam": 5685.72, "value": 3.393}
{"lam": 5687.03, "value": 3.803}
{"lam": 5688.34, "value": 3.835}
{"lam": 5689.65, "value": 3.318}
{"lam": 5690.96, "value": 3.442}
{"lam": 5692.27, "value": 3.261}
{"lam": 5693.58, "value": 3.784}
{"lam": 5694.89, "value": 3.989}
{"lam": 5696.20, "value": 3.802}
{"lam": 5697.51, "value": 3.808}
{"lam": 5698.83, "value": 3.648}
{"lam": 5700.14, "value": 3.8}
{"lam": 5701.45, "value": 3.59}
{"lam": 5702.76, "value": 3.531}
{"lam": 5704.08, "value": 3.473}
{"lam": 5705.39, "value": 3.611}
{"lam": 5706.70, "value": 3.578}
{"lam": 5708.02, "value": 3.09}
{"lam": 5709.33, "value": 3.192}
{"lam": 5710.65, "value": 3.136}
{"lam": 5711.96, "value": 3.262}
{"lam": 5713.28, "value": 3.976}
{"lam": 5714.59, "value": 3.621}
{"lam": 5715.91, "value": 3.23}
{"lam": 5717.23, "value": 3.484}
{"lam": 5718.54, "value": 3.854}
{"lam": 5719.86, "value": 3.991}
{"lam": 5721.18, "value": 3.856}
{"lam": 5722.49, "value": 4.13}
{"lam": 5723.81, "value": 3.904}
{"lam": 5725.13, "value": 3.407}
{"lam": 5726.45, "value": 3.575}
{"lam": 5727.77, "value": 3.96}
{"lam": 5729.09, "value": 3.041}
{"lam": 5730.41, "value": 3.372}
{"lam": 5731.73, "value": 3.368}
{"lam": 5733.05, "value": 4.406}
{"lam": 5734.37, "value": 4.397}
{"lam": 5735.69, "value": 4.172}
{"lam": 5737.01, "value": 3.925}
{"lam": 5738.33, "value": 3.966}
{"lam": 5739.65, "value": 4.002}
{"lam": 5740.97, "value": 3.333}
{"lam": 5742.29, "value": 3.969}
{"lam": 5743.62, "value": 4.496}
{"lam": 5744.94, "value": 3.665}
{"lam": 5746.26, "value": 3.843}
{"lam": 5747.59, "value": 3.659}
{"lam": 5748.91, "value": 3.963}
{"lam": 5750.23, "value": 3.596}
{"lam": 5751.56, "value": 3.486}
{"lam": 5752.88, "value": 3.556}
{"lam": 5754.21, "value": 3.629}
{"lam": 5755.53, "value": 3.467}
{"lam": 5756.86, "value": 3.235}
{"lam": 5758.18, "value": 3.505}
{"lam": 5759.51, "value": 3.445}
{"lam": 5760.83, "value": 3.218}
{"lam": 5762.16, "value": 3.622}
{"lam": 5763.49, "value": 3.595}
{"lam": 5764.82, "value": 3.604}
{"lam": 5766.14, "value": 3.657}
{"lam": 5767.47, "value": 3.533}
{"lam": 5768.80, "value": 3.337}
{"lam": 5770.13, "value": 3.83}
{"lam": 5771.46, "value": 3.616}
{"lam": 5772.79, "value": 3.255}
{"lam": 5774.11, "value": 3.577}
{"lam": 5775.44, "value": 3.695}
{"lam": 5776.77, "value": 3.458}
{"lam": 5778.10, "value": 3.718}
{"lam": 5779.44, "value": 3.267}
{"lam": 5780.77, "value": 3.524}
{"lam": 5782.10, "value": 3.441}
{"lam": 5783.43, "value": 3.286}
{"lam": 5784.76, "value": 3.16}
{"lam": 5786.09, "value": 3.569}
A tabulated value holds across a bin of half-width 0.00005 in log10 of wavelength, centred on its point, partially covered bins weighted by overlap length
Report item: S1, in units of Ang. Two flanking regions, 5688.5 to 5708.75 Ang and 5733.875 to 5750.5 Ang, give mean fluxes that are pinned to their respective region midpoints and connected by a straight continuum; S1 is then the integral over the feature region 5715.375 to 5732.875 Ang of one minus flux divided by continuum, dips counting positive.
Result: 0.6 Ang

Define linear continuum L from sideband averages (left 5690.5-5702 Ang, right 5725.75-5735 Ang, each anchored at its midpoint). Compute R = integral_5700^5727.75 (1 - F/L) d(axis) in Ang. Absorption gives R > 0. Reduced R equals 0.9 Ang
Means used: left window 3.69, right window 3.73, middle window 3.59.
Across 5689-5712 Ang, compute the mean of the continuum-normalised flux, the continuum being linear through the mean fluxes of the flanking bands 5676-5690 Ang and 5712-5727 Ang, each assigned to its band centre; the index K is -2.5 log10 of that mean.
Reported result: 0.04 mag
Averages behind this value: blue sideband 3.59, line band 3.53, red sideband 3.71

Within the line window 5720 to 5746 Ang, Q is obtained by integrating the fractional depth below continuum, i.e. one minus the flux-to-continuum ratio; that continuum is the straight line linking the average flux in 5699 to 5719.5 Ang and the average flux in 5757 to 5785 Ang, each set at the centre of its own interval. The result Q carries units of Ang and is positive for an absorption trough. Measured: -2.5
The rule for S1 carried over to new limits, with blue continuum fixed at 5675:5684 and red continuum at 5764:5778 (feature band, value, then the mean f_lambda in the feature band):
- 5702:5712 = 0.63 Ang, 3.37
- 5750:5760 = 0.24 Ang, 3.48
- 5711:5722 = -0.19 Ang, 3.65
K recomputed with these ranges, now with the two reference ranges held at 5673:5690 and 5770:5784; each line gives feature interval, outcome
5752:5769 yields 0.01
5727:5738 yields -0.08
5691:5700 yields -0.03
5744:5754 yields -0.05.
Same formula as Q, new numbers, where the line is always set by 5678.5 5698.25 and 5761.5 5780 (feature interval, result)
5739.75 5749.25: -0.7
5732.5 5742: -1.2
